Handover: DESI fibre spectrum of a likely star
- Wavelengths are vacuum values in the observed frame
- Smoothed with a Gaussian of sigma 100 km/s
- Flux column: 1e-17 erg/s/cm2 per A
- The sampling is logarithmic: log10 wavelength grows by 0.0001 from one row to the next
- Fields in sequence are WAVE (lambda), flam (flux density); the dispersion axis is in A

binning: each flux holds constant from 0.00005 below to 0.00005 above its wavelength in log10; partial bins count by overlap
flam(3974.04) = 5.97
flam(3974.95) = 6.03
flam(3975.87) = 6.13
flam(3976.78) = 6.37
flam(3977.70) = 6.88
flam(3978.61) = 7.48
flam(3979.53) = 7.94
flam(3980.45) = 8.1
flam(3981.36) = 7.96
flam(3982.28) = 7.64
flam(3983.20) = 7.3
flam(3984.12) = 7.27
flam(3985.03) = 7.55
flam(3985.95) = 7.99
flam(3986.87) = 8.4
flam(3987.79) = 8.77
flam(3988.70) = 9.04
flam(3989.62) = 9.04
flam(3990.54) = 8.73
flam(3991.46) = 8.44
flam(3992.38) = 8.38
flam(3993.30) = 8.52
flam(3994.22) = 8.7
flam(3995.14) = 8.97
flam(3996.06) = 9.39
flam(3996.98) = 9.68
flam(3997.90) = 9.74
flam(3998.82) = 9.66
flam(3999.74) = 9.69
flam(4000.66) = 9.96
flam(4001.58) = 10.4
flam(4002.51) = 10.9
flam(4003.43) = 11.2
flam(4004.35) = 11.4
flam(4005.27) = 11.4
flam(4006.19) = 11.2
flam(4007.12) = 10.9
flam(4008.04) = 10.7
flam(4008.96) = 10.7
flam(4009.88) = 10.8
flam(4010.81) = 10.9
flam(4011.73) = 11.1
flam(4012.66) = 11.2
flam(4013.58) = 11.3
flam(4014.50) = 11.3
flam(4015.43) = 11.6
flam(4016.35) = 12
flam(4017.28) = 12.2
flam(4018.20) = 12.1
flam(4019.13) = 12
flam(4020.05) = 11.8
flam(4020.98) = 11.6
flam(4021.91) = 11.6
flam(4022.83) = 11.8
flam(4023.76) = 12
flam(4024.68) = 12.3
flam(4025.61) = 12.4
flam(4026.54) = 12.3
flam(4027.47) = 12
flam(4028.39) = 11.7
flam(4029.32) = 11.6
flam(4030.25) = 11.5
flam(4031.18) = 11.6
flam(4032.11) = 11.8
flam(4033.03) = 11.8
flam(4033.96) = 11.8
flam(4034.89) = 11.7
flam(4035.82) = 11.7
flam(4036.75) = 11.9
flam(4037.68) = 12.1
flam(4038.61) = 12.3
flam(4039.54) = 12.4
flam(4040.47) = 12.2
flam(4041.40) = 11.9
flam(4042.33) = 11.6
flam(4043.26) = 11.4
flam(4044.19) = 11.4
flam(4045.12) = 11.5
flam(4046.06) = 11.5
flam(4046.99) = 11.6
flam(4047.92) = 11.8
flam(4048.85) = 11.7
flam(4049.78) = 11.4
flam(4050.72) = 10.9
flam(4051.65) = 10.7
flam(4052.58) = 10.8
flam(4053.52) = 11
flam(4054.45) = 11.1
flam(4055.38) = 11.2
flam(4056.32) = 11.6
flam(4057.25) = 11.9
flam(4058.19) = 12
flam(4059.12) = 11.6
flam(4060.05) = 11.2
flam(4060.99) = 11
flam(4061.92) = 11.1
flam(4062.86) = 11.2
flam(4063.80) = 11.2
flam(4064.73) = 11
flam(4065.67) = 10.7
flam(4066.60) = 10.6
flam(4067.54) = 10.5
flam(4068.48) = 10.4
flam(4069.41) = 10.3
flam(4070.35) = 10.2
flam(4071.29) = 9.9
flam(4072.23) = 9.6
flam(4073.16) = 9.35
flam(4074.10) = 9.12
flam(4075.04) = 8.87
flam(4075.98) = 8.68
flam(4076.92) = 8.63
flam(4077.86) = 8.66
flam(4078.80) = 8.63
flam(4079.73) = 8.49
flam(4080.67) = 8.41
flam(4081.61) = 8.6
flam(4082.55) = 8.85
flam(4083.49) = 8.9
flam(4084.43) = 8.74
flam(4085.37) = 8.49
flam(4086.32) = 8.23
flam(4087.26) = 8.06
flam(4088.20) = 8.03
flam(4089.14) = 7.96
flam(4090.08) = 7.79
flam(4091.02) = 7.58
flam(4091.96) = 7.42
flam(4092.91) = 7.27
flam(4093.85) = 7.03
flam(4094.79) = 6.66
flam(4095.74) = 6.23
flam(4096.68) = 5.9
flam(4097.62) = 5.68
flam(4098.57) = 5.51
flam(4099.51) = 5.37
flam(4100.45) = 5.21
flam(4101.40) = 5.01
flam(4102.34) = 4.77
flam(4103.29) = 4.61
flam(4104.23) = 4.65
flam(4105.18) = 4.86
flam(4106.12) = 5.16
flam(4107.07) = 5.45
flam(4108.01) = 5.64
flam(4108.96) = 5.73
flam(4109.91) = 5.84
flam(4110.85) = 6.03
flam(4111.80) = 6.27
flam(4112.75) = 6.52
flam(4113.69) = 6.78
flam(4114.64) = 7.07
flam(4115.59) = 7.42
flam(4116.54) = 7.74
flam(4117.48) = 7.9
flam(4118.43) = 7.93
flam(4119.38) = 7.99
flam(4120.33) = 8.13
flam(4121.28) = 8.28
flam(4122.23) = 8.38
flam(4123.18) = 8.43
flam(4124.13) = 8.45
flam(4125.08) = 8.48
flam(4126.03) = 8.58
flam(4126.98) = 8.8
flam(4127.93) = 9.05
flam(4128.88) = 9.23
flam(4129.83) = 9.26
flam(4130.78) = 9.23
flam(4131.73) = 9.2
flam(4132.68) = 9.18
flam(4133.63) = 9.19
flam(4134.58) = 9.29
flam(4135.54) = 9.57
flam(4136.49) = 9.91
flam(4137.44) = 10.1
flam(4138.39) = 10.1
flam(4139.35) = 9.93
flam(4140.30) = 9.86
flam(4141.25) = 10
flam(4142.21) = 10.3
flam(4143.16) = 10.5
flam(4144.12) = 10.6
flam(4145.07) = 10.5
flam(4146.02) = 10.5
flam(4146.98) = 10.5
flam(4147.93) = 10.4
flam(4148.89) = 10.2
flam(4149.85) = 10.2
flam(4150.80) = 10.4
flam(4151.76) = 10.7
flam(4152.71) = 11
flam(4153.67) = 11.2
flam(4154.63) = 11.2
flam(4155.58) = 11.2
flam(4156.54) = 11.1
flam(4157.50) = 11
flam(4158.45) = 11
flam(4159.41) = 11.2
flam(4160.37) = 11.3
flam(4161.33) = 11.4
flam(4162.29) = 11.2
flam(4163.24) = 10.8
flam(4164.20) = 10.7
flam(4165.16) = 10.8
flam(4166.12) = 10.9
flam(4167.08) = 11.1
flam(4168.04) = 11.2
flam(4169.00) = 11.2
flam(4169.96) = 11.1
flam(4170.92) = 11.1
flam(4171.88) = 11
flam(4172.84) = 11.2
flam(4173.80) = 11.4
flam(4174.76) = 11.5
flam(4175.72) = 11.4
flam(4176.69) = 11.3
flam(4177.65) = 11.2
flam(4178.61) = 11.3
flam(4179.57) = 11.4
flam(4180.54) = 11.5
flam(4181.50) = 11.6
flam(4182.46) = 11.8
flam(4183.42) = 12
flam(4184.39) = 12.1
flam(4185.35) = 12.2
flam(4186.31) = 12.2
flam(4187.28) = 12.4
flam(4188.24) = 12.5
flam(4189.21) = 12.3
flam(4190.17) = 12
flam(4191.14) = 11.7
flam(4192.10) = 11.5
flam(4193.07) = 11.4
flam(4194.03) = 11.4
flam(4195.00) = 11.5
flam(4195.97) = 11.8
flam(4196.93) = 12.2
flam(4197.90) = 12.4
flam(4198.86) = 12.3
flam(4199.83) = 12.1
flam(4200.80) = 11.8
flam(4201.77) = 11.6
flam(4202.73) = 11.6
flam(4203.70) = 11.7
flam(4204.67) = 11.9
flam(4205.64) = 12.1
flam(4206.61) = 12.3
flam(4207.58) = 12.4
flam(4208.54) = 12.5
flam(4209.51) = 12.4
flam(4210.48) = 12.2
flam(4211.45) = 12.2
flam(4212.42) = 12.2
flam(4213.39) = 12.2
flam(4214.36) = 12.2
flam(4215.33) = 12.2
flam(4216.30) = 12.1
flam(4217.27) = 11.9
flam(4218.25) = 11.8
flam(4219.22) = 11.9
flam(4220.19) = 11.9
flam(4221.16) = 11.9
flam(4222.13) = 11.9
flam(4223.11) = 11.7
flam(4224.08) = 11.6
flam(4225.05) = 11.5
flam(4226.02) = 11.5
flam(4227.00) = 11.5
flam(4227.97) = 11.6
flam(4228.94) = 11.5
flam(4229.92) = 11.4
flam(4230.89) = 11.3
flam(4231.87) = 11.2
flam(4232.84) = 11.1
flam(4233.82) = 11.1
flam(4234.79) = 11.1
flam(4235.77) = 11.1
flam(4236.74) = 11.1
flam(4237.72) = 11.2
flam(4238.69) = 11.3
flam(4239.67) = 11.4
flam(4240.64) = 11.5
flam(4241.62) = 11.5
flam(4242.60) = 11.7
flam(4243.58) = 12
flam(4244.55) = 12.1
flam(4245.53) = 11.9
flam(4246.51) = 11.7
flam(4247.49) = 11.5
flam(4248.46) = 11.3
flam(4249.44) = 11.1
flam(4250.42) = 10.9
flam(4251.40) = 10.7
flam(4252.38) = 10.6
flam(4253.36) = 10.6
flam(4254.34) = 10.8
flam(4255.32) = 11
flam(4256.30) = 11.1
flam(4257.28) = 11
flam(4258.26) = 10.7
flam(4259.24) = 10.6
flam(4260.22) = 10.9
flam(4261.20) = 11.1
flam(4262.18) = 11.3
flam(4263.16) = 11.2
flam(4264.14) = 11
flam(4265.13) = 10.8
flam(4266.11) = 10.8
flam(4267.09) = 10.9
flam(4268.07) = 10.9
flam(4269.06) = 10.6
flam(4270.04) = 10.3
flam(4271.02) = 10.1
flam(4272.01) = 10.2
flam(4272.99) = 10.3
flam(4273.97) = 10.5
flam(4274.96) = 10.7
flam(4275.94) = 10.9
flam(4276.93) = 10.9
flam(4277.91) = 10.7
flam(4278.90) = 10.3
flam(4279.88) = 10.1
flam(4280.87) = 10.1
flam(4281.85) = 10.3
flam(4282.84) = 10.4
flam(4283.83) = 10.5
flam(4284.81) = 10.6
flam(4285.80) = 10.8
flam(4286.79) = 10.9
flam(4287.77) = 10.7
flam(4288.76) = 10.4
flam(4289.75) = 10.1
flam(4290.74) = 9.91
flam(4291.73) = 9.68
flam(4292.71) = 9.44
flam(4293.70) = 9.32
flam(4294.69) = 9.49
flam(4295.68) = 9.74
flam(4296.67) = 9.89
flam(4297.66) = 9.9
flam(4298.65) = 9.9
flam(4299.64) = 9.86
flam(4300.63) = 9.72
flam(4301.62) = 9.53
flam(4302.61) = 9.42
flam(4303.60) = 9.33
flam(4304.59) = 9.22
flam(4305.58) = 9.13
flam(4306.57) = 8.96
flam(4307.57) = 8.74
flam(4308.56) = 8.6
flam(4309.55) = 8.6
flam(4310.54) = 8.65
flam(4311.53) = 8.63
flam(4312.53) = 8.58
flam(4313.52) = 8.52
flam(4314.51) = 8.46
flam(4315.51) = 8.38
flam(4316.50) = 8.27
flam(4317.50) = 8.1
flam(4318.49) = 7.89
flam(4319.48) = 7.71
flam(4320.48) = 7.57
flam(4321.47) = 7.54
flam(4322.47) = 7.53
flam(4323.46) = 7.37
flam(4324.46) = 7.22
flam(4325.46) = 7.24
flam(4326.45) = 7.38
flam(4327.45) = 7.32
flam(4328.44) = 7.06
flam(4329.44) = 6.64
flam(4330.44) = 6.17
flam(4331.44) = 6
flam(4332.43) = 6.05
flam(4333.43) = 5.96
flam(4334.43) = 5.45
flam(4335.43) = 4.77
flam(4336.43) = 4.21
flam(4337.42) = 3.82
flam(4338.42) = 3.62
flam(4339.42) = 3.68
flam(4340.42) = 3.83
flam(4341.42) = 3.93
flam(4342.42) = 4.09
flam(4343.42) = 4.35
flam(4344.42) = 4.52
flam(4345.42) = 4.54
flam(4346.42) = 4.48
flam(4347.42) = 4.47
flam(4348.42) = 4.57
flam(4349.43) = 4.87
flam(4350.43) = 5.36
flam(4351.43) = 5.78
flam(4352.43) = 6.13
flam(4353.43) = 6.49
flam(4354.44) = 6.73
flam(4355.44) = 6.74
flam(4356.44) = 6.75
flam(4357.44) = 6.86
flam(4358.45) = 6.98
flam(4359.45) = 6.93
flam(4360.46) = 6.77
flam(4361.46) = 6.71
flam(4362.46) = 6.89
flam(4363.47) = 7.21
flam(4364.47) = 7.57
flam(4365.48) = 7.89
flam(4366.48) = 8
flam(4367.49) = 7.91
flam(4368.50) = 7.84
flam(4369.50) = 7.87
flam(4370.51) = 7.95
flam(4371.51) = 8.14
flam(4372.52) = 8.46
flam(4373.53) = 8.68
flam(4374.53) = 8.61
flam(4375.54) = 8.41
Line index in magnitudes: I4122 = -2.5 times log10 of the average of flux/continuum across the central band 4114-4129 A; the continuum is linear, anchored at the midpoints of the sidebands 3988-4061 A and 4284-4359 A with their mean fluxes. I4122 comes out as 0.21 mag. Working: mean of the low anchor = 11.1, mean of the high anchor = 7.46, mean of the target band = 8.2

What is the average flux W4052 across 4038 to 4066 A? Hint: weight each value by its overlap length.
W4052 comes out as 11.4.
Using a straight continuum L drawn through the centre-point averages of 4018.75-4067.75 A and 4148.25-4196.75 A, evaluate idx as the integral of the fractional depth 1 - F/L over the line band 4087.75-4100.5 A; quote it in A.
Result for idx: 5.3 A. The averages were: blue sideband 11.6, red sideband 11.3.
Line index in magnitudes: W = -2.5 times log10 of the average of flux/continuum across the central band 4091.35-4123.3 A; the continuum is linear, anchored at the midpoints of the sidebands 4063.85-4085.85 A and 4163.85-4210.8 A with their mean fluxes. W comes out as 0.490 mag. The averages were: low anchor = 9.41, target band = 6.42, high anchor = 11.7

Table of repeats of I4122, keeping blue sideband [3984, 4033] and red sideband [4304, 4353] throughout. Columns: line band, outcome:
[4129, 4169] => -0.186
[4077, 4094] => 0.172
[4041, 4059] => -0.137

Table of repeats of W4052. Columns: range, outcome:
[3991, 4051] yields 11.2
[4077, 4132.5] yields 7.34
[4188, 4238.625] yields 11.8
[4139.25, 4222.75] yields 11.5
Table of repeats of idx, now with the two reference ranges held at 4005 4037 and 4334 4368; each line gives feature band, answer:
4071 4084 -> 2.09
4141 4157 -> -2.27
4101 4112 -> 5.19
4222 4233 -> -4.99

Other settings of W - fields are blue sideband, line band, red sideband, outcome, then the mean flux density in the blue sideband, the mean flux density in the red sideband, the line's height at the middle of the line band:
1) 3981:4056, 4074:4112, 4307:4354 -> 0.36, 10.8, 6.36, 9.72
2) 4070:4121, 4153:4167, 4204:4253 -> -0.18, 7.28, 11.7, 9.4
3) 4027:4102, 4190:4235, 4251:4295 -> -0.14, 9.89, 10.5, 10.4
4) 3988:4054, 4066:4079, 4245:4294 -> 0.15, 11.1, 10.7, 11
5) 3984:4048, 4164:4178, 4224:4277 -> -0.01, 10.9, 11.1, 11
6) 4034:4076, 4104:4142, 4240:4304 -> 0.33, 11.1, 10.6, 10.9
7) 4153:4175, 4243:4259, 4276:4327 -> -0.13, 11.1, 9.23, 9.92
